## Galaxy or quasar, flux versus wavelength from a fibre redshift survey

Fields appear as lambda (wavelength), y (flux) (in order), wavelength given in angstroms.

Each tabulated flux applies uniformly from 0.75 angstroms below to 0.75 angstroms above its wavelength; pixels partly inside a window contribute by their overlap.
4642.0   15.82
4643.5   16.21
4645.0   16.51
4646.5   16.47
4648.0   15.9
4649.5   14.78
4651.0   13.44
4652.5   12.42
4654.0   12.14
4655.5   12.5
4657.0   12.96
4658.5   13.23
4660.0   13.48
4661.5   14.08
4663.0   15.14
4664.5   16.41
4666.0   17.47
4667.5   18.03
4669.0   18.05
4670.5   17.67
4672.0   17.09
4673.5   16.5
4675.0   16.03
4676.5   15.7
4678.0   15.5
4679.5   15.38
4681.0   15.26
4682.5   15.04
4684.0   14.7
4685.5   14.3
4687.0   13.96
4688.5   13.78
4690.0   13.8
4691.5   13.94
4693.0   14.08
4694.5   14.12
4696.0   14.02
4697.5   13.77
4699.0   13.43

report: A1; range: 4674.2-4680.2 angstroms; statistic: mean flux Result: 15.7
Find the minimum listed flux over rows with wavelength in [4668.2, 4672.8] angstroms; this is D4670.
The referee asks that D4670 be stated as 17.09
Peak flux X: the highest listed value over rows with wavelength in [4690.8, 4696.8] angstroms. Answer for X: 14.12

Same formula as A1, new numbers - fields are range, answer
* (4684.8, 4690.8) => 14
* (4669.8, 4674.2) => 17.1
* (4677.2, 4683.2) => 15.3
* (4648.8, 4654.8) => 13.2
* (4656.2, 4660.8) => 13.2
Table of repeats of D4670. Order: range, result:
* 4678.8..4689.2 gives 13.78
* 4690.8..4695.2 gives 13.94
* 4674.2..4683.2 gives 15.04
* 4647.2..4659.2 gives 12.14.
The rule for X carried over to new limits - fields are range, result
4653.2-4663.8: 15.14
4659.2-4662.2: 14.08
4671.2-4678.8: 17.09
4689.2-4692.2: 13.94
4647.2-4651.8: 15.9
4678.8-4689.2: 15.38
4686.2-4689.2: 13.96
